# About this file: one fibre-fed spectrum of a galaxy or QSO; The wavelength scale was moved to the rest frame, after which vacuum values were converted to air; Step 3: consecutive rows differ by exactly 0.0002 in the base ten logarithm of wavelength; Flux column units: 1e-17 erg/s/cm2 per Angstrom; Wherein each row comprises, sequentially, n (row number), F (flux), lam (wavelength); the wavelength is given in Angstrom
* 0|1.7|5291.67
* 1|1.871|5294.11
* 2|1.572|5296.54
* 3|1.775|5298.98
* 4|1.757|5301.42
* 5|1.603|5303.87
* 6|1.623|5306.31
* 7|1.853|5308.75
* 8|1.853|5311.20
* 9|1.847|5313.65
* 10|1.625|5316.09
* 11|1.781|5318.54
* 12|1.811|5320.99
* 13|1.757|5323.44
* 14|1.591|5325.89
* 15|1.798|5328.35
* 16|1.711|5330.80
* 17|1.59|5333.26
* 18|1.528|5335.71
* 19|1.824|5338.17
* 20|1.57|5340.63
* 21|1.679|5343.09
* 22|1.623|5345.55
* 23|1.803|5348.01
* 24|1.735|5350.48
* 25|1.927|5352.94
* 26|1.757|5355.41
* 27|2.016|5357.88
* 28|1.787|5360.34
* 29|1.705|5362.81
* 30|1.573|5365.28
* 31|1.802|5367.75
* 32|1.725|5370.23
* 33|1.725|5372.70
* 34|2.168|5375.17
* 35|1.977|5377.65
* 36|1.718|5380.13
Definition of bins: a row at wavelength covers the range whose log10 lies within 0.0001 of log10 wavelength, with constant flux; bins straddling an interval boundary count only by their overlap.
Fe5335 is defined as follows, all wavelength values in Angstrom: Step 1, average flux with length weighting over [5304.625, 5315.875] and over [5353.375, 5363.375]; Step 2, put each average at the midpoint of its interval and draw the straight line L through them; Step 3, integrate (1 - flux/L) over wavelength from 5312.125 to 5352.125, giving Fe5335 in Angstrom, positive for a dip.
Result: 2.0 Angstrom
